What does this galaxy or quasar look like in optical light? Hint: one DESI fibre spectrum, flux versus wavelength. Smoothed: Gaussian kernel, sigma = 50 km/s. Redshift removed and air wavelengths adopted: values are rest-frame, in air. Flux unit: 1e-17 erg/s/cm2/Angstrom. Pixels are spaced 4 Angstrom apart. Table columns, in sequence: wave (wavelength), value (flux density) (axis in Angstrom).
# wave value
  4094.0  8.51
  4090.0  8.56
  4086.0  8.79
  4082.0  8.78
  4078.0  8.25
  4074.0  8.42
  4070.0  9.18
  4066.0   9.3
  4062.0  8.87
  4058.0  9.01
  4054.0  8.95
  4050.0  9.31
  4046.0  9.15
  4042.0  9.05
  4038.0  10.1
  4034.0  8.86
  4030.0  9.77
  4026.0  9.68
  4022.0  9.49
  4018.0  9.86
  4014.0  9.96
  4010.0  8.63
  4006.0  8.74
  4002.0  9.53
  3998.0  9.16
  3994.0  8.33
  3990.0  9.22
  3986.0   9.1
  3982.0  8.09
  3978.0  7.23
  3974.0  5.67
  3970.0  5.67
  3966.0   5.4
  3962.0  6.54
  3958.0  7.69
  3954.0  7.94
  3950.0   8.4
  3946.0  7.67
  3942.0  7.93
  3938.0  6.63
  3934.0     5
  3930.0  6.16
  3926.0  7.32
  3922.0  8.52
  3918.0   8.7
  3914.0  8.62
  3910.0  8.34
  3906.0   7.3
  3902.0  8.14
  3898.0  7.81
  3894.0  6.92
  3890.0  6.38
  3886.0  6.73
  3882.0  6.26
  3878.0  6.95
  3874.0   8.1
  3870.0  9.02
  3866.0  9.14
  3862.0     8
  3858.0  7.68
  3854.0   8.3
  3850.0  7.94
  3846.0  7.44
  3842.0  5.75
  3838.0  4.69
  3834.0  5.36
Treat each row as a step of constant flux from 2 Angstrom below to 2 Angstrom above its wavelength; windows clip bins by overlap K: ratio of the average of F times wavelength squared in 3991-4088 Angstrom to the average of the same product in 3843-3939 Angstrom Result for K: 1.30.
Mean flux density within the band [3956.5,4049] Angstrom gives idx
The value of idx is 8.49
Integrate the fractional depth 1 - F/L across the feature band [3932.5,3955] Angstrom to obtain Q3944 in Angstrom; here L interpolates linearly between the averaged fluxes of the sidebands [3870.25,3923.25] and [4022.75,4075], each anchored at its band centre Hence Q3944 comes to 2.35 Angstrom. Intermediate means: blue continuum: 7.63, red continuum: 9.23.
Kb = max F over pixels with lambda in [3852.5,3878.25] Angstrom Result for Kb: 9.14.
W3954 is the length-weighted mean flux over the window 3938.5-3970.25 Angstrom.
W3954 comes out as 7.21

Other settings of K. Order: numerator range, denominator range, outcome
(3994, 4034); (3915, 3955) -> 1.31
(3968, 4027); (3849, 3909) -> 1.19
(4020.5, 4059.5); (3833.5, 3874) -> 1.38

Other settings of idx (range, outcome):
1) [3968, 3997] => 7.67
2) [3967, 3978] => 5.93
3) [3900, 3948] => 7.53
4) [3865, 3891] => 7.49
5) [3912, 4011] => 7.67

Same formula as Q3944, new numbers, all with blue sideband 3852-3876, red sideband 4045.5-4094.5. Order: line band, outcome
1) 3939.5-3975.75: 6.7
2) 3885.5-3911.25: 3.3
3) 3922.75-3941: 4.3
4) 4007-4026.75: -1.7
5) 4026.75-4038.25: -1.0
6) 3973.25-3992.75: 1.4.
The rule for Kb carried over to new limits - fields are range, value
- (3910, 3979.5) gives 8.7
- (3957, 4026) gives 9.96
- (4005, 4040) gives 10.1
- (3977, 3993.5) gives 9.22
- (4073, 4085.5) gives 8.78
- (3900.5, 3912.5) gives 8.34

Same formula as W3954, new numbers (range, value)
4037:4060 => 9.23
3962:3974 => 5.72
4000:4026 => 9.39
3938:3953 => 7.81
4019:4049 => 9.45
